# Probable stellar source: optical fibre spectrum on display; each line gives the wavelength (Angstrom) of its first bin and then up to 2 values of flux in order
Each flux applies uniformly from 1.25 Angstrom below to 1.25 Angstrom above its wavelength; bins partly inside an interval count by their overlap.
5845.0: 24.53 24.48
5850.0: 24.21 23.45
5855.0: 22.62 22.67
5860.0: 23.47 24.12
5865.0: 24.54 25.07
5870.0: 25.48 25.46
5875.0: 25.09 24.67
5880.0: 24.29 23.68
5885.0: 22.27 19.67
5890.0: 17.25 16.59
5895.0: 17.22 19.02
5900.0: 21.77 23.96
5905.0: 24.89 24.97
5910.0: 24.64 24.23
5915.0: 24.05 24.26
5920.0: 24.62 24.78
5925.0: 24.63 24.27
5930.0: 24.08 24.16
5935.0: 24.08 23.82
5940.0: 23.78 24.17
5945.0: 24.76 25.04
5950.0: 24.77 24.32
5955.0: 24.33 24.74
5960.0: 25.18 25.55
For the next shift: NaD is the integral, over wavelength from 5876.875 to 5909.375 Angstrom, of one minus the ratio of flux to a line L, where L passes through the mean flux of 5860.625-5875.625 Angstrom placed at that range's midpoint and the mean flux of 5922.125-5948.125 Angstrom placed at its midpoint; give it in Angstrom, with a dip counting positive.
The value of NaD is 4.1 Angstrom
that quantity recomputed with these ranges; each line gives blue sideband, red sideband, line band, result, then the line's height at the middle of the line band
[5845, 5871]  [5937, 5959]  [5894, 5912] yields 1.29 Angstrom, 24.2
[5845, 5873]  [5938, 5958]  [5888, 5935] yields 3.08 Angstrom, 24.3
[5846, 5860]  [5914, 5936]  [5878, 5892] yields 1.48 Angstrom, 23.9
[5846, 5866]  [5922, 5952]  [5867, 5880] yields -0.68 Angstrom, 23.8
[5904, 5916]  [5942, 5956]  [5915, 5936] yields 0.19 Angstrom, 24.6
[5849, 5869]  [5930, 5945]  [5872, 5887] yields -0.06 Angstrom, 23.9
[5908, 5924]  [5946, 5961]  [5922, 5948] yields 0.32 Angstrom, 24.6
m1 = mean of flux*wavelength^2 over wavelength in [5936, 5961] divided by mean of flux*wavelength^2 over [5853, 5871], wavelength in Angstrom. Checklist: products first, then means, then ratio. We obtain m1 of 1.1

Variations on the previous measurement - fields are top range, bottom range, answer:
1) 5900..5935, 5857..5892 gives 1.06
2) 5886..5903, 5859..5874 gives 0.78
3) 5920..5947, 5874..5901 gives 1.18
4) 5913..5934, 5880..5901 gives 1.24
